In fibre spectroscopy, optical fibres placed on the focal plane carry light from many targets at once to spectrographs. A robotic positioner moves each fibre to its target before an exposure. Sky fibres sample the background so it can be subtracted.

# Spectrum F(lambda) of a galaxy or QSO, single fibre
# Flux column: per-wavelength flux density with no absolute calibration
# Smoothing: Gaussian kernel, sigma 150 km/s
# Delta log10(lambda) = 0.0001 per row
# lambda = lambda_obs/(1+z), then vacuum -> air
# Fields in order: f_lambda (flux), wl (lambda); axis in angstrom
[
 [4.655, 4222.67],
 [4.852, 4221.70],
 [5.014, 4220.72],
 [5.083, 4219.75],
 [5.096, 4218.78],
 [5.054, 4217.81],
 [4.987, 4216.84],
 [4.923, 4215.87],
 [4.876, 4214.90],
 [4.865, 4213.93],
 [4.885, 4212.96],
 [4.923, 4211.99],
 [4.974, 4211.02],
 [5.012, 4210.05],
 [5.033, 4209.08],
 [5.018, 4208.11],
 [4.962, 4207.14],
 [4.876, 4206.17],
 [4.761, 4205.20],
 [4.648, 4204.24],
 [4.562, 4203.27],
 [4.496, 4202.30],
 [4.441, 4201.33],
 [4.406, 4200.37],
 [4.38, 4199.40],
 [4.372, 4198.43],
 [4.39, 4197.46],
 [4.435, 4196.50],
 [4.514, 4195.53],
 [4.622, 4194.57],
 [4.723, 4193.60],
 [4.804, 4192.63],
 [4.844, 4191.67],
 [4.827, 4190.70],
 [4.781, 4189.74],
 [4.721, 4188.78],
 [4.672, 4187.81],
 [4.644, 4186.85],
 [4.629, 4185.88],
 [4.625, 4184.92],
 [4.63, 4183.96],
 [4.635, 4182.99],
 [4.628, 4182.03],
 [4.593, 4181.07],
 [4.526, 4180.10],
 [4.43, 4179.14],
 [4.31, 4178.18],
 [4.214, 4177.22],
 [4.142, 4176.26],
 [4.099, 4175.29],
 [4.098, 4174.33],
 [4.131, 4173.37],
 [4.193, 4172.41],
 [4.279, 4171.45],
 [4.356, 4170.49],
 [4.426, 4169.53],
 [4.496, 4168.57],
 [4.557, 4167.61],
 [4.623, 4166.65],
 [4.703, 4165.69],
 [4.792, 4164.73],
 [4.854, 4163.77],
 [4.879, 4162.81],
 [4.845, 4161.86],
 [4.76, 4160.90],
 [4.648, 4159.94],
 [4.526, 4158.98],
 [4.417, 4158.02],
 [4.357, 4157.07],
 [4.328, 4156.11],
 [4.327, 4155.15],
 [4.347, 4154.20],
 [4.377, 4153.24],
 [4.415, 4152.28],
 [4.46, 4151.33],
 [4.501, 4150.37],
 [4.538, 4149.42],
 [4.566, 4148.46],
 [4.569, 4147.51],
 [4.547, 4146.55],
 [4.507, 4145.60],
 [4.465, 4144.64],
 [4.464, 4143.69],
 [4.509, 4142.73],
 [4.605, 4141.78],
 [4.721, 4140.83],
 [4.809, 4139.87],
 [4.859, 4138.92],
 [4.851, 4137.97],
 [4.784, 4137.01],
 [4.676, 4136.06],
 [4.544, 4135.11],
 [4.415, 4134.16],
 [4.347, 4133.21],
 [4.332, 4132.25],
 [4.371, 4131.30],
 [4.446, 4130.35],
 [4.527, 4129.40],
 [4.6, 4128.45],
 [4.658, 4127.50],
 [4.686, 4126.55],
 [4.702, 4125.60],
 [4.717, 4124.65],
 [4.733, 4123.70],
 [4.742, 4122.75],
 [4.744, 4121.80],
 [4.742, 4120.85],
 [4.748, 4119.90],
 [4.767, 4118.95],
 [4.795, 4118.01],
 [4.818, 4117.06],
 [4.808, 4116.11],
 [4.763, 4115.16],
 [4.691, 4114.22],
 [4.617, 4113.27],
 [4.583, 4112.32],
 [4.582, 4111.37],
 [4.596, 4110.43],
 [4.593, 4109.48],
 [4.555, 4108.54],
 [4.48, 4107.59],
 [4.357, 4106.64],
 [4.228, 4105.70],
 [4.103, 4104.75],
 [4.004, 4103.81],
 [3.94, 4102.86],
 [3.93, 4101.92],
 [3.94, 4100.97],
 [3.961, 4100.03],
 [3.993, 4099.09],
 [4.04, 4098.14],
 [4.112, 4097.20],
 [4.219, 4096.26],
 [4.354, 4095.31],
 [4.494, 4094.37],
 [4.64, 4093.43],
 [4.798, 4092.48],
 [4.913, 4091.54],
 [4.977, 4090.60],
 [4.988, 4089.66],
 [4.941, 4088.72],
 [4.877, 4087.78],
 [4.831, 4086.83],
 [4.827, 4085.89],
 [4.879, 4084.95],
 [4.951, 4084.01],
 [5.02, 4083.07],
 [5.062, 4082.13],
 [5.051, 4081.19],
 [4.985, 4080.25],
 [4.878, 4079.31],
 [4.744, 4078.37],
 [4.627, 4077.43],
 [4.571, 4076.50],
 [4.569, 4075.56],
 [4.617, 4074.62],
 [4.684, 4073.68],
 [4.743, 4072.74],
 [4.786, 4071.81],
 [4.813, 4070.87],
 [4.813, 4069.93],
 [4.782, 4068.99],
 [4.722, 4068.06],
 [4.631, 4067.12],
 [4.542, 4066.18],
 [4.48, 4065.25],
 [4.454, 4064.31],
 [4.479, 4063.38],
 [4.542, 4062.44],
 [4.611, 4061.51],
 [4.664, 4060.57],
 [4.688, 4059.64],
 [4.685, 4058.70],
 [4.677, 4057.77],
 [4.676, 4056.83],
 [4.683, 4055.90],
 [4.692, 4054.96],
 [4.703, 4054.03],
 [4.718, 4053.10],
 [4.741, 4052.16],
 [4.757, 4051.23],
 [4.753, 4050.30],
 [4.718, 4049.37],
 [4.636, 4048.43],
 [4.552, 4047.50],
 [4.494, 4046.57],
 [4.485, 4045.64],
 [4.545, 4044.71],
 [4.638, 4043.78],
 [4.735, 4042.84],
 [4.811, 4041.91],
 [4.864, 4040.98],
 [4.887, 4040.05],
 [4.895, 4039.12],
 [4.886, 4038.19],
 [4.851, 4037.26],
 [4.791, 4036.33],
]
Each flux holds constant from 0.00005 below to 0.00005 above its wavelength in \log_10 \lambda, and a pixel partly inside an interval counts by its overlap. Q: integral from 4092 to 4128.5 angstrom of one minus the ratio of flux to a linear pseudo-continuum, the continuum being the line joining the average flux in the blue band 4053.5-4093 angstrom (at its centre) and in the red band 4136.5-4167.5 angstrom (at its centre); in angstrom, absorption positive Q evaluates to 1.5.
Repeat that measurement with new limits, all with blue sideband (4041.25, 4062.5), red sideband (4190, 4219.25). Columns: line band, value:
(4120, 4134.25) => 0.4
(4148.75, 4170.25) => 0.8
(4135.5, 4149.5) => 0.3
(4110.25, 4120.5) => 0.0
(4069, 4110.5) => 0.9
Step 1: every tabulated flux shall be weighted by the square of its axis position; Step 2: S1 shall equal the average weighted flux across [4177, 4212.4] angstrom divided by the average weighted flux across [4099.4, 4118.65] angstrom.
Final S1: 1.1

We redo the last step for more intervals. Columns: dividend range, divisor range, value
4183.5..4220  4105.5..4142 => 1.06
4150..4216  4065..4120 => 1.04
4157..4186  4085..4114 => 1.05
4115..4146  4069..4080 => 1.01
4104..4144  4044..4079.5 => 1.02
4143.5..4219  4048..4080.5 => 1.04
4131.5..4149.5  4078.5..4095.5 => 0.97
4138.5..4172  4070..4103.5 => 1.02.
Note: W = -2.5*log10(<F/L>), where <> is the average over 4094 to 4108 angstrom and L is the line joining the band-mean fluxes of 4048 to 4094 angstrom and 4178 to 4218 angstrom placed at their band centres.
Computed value 0.15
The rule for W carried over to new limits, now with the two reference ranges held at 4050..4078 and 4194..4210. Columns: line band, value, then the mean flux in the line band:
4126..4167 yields 0.02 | 4.57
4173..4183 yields 0.07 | 4.34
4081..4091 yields -0.06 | 4.94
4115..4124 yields -0.03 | 4.77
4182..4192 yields -0.01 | 4.7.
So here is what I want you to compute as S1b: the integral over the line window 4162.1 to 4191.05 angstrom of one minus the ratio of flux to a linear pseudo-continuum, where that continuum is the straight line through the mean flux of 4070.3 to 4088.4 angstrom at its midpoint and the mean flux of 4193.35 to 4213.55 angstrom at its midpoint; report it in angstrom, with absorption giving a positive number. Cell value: 1.2 angstrom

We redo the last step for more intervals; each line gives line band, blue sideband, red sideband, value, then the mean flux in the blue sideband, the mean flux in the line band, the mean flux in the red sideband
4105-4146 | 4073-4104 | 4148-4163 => -0.6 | 4.59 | 4.61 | 4.51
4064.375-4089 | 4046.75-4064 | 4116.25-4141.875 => -0.6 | 4.66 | 4.78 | 4.66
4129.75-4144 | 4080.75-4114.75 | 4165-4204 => -0.2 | 4.53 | 4.58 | 4.5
